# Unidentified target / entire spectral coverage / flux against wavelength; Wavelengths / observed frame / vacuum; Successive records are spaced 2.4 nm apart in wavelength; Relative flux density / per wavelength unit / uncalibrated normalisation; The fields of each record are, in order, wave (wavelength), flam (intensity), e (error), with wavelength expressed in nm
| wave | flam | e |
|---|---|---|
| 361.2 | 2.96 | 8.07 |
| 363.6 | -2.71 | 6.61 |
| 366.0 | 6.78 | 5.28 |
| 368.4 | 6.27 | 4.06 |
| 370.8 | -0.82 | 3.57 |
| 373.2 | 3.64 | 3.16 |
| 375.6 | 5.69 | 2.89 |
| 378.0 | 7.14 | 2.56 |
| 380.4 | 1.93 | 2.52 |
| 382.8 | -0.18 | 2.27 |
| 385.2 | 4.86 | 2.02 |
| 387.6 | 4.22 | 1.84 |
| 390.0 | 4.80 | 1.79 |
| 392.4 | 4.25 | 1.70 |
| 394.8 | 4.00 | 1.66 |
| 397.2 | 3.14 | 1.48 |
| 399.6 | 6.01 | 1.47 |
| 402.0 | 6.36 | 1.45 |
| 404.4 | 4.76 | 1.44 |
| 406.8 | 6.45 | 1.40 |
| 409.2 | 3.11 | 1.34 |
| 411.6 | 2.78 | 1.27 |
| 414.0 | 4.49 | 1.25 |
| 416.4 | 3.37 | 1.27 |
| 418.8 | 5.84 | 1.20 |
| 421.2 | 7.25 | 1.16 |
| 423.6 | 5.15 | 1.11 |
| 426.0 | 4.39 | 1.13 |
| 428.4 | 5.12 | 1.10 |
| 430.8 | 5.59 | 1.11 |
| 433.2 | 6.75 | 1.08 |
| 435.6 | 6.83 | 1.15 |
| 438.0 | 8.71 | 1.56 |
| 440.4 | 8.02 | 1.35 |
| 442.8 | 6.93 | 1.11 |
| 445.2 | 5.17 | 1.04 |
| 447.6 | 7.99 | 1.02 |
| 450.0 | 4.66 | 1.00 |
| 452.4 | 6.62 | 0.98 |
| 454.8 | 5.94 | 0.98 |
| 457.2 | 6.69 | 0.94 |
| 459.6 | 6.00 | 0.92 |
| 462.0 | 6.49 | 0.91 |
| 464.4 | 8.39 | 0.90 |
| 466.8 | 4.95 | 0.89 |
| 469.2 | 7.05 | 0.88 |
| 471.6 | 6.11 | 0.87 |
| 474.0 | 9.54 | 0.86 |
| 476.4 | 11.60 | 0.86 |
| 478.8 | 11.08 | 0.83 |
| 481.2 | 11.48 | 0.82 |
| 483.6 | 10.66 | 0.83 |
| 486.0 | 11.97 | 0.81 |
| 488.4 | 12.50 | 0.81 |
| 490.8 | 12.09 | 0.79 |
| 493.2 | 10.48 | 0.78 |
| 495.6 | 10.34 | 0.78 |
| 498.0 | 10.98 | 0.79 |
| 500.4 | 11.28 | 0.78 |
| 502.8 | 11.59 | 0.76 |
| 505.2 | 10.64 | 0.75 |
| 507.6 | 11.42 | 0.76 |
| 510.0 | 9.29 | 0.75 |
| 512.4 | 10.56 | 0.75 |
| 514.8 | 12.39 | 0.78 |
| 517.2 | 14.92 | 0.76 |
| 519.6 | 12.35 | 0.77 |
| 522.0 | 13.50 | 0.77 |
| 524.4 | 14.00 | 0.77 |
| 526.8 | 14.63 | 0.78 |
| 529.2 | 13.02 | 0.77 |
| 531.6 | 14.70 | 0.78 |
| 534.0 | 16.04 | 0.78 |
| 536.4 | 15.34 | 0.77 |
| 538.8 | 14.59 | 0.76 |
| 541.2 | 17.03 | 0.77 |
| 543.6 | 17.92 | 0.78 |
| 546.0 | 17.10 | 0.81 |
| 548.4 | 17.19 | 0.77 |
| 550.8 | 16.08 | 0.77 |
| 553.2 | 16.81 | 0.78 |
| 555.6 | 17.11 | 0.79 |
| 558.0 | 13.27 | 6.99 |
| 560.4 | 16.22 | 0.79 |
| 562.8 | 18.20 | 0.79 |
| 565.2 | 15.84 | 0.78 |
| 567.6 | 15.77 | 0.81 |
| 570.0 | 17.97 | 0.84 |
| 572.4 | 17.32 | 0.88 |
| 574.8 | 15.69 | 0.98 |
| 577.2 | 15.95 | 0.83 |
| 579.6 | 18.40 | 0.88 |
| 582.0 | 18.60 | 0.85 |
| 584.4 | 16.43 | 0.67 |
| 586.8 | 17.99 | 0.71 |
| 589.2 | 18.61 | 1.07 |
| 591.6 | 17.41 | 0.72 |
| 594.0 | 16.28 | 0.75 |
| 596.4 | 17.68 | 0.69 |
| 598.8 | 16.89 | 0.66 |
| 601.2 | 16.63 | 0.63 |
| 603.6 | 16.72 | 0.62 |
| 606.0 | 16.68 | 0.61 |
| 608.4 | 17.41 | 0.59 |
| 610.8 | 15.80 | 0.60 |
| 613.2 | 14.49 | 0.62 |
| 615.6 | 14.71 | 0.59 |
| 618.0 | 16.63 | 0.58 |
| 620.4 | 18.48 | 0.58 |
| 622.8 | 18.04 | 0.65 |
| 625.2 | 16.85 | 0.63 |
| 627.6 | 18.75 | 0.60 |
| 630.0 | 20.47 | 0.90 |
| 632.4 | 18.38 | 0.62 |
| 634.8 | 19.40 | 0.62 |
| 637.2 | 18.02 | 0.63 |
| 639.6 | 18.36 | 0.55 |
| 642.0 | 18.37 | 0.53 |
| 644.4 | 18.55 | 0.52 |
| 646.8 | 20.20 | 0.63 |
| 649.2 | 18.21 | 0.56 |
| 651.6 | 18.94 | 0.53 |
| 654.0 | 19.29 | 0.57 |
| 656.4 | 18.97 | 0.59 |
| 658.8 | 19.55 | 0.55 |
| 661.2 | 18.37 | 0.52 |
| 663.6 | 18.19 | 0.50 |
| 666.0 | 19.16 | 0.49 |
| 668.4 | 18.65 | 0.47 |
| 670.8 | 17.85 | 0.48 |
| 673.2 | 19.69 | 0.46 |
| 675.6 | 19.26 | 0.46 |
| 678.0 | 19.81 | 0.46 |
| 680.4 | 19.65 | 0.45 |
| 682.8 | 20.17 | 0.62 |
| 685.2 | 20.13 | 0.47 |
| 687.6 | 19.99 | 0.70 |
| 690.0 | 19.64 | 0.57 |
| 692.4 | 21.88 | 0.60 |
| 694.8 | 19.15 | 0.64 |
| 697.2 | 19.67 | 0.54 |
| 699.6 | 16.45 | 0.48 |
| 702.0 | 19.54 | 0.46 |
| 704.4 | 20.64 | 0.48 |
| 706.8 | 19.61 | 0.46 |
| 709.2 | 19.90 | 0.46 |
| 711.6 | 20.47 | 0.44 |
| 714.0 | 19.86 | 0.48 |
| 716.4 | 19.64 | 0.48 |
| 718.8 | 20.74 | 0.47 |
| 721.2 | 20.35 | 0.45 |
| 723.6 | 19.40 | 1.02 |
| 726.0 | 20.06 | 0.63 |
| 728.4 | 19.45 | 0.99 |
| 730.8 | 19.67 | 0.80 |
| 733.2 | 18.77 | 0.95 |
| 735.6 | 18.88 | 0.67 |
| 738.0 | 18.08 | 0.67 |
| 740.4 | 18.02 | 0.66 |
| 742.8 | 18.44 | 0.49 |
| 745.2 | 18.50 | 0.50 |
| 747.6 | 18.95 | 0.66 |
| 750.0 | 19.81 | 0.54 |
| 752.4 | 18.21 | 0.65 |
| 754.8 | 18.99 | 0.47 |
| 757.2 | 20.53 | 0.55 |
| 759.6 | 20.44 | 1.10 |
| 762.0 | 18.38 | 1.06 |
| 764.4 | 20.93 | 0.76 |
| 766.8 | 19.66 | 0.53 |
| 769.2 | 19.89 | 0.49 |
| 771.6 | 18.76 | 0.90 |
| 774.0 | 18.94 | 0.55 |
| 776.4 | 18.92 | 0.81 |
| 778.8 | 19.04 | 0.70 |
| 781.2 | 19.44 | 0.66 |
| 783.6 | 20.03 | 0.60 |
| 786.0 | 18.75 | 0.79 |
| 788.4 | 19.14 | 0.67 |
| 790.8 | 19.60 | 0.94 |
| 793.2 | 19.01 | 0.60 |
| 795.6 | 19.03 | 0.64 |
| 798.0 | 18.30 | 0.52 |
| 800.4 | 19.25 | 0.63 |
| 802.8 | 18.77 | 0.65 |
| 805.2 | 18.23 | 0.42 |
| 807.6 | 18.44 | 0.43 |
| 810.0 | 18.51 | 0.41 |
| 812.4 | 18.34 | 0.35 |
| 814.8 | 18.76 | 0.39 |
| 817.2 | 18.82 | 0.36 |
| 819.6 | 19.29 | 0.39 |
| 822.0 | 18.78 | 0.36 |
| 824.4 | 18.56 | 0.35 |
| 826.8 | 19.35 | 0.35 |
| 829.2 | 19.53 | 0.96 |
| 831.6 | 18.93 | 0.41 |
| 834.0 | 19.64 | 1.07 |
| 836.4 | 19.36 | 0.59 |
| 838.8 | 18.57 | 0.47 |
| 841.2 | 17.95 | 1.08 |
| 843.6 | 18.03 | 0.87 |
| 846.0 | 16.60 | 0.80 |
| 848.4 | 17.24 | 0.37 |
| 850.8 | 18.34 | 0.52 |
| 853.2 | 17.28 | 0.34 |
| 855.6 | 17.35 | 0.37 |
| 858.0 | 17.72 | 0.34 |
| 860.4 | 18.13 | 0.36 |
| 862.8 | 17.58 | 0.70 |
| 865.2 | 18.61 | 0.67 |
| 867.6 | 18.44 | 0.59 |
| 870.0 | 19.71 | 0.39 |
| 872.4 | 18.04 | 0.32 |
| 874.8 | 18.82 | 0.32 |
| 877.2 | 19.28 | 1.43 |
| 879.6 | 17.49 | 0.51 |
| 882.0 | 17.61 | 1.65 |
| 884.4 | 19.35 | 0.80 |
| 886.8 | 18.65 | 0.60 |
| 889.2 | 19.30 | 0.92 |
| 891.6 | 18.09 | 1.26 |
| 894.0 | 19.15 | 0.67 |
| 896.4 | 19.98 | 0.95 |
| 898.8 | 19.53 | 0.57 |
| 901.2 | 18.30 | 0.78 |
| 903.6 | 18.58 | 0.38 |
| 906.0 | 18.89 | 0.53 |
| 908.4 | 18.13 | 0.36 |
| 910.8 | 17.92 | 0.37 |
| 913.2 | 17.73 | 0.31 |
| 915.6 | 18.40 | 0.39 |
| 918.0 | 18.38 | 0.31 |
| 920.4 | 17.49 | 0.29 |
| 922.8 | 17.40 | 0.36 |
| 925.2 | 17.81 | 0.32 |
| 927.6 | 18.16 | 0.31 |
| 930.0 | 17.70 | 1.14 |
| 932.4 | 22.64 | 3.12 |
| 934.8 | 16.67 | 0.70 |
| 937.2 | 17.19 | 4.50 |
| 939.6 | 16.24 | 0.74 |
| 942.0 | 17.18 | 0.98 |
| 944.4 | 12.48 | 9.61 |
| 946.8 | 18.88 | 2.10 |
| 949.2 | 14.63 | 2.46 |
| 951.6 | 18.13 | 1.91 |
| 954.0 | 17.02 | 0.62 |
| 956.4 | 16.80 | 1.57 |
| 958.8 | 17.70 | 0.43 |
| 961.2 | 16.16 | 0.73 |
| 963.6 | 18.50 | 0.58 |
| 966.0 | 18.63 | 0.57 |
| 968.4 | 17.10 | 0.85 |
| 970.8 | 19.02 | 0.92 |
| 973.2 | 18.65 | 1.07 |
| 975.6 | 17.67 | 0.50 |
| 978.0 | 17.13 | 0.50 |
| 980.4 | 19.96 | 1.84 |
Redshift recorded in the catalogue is 0.186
